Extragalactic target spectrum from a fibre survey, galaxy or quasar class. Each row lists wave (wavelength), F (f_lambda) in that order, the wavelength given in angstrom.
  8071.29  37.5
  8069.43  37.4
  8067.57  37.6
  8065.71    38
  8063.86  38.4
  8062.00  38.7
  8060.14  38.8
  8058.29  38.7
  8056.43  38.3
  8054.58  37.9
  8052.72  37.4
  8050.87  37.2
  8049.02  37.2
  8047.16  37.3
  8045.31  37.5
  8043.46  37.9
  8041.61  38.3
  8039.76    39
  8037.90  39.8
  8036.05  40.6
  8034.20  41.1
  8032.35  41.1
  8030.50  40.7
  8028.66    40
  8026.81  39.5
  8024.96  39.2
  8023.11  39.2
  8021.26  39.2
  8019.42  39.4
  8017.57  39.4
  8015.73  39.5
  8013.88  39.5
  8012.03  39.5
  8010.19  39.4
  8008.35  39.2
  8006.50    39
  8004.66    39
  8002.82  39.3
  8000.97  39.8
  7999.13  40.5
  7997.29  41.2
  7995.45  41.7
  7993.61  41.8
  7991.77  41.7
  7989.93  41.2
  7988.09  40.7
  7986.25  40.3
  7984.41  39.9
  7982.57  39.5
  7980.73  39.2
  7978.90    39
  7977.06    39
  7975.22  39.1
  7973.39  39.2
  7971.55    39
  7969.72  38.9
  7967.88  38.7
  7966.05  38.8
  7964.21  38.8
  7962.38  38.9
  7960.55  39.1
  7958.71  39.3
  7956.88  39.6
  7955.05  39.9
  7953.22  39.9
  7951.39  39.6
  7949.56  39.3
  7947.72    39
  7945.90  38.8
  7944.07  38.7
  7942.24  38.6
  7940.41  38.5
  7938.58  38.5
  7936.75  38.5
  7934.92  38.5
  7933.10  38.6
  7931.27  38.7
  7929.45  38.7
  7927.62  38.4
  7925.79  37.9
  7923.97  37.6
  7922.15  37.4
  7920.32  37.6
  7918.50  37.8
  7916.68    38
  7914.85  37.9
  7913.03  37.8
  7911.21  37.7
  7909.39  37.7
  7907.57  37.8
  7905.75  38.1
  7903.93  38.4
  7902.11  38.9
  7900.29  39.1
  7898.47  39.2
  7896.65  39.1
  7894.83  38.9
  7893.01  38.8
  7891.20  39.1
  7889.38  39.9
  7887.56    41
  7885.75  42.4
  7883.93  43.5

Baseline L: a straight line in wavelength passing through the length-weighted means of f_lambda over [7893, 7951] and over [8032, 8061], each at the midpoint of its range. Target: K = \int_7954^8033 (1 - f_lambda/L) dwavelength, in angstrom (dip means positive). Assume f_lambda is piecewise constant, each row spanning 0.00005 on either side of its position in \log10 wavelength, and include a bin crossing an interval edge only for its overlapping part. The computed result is -2.44 angstrom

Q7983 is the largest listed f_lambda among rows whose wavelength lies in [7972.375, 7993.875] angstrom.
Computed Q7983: 41.8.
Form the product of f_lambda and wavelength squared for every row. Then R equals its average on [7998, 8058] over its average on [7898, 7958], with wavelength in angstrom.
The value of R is 1.0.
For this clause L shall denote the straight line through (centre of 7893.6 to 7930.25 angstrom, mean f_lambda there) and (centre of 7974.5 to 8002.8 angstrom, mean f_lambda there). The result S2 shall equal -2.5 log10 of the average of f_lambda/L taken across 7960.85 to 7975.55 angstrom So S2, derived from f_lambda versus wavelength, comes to 0.02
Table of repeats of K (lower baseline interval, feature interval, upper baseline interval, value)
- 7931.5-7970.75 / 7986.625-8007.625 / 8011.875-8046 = -0.7 angstrom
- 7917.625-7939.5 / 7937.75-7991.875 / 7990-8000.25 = 0.8 angstrom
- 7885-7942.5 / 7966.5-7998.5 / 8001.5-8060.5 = -0.9 angstrom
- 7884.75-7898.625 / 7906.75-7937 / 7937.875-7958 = 1.1 angstrom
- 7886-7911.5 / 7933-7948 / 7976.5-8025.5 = 0.3 angstrom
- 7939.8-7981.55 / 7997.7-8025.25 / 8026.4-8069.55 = -0.4 angstrom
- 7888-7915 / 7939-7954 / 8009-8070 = -0.1 angstrom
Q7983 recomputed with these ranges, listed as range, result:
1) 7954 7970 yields 39.9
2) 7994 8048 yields 41.7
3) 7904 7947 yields 38.8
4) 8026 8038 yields 41.1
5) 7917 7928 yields 38.4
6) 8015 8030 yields 40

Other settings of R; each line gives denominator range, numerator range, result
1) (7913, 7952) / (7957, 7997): 1.05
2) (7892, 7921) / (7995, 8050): 1.06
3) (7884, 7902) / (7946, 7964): 1.00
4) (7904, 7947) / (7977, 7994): 1.07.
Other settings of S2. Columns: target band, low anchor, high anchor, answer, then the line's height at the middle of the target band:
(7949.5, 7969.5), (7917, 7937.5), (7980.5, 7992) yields 0.002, 39.3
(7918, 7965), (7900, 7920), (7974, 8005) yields 0.006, 38.9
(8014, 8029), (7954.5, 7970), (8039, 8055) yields -0.035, 38.1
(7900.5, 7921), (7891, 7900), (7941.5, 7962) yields 0.030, 39.1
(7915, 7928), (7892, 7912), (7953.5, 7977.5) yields 0.026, 38.7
